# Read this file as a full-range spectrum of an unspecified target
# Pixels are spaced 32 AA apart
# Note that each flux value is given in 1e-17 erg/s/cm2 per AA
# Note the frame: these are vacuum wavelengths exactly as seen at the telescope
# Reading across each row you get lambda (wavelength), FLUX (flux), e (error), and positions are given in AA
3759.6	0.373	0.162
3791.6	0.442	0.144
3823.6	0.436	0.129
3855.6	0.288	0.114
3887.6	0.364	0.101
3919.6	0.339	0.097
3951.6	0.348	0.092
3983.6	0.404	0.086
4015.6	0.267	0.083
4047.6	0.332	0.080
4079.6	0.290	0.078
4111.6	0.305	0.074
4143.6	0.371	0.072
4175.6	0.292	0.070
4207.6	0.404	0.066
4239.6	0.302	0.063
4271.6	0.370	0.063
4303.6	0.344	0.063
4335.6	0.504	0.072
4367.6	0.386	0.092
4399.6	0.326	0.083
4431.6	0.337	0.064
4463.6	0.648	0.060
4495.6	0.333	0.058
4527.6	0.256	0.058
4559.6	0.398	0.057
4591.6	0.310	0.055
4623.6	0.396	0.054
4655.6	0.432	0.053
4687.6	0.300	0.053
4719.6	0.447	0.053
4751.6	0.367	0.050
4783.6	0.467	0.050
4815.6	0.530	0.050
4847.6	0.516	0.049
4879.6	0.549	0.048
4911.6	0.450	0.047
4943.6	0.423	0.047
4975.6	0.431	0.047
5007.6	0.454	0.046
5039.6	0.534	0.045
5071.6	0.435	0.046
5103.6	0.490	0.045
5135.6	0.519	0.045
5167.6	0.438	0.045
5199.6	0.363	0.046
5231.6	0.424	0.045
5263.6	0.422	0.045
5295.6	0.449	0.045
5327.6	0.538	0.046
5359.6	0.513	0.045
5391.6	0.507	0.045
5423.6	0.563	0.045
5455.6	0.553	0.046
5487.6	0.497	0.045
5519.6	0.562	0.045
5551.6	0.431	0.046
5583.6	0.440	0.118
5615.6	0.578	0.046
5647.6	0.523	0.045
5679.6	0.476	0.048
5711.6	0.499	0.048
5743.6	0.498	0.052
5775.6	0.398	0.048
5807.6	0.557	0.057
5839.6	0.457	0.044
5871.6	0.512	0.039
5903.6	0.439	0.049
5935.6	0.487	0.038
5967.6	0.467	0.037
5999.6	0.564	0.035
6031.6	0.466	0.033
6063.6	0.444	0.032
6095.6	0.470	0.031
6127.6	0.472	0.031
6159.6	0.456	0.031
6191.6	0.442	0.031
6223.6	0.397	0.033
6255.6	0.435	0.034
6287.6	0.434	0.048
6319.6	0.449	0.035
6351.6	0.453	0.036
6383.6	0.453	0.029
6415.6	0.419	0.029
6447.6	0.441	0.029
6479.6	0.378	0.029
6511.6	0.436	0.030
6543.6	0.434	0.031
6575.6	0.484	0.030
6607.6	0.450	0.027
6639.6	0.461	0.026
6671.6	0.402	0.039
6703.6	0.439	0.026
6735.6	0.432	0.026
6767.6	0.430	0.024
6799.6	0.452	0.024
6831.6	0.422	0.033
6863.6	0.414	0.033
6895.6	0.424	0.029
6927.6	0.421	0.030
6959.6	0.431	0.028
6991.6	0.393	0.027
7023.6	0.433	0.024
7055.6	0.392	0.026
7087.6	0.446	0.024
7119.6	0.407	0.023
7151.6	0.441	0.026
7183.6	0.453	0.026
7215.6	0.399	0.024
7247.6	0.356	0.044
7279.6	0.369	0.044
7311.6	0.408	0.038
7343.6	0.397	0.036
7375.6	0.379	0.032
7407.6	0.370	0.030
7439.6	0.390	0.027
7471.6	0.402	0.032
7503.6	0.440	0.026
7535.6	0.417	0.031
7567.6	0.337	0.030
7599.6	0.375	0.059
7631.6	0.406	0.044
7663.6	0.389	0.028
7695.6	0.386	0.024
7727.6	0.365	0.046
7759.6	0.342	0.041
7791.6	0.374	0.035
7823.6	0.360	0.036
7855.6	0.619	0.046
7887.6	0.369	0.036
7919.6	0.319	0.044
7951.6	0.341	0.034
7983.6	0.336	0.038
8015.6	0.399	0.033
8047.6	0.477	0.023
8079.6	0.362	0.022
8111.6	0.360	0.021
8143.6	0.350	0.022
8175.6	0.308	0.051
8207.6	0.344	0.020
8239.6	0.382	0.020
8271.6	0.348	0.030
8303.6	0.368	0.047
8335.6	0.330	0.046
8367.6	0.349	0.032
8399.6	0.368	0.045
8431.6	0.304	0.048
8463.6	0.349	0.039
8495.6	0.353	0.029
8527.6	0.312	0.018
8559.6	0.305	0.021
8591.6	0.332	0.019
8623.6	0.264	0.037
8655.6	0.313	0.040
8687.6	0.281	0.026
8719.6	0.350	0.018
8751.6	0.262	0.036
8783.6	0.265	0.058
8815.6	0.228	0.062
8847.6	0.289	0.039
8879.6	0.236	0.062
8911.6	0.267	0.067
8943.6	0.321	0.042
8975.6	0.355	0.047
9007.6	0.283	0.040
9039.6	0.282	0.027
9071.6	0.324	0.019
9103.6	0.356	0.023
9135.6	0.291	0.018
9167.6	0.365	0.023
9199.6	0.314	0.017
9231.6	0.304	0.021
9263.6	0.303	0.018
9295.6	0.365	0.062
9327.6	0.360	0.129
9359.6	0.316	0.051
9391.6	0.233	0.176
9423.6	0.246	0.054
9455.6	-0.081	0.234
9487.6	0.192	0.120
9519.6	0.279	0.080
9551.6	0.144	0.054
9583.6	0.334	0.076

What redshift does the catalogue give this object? 0.20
